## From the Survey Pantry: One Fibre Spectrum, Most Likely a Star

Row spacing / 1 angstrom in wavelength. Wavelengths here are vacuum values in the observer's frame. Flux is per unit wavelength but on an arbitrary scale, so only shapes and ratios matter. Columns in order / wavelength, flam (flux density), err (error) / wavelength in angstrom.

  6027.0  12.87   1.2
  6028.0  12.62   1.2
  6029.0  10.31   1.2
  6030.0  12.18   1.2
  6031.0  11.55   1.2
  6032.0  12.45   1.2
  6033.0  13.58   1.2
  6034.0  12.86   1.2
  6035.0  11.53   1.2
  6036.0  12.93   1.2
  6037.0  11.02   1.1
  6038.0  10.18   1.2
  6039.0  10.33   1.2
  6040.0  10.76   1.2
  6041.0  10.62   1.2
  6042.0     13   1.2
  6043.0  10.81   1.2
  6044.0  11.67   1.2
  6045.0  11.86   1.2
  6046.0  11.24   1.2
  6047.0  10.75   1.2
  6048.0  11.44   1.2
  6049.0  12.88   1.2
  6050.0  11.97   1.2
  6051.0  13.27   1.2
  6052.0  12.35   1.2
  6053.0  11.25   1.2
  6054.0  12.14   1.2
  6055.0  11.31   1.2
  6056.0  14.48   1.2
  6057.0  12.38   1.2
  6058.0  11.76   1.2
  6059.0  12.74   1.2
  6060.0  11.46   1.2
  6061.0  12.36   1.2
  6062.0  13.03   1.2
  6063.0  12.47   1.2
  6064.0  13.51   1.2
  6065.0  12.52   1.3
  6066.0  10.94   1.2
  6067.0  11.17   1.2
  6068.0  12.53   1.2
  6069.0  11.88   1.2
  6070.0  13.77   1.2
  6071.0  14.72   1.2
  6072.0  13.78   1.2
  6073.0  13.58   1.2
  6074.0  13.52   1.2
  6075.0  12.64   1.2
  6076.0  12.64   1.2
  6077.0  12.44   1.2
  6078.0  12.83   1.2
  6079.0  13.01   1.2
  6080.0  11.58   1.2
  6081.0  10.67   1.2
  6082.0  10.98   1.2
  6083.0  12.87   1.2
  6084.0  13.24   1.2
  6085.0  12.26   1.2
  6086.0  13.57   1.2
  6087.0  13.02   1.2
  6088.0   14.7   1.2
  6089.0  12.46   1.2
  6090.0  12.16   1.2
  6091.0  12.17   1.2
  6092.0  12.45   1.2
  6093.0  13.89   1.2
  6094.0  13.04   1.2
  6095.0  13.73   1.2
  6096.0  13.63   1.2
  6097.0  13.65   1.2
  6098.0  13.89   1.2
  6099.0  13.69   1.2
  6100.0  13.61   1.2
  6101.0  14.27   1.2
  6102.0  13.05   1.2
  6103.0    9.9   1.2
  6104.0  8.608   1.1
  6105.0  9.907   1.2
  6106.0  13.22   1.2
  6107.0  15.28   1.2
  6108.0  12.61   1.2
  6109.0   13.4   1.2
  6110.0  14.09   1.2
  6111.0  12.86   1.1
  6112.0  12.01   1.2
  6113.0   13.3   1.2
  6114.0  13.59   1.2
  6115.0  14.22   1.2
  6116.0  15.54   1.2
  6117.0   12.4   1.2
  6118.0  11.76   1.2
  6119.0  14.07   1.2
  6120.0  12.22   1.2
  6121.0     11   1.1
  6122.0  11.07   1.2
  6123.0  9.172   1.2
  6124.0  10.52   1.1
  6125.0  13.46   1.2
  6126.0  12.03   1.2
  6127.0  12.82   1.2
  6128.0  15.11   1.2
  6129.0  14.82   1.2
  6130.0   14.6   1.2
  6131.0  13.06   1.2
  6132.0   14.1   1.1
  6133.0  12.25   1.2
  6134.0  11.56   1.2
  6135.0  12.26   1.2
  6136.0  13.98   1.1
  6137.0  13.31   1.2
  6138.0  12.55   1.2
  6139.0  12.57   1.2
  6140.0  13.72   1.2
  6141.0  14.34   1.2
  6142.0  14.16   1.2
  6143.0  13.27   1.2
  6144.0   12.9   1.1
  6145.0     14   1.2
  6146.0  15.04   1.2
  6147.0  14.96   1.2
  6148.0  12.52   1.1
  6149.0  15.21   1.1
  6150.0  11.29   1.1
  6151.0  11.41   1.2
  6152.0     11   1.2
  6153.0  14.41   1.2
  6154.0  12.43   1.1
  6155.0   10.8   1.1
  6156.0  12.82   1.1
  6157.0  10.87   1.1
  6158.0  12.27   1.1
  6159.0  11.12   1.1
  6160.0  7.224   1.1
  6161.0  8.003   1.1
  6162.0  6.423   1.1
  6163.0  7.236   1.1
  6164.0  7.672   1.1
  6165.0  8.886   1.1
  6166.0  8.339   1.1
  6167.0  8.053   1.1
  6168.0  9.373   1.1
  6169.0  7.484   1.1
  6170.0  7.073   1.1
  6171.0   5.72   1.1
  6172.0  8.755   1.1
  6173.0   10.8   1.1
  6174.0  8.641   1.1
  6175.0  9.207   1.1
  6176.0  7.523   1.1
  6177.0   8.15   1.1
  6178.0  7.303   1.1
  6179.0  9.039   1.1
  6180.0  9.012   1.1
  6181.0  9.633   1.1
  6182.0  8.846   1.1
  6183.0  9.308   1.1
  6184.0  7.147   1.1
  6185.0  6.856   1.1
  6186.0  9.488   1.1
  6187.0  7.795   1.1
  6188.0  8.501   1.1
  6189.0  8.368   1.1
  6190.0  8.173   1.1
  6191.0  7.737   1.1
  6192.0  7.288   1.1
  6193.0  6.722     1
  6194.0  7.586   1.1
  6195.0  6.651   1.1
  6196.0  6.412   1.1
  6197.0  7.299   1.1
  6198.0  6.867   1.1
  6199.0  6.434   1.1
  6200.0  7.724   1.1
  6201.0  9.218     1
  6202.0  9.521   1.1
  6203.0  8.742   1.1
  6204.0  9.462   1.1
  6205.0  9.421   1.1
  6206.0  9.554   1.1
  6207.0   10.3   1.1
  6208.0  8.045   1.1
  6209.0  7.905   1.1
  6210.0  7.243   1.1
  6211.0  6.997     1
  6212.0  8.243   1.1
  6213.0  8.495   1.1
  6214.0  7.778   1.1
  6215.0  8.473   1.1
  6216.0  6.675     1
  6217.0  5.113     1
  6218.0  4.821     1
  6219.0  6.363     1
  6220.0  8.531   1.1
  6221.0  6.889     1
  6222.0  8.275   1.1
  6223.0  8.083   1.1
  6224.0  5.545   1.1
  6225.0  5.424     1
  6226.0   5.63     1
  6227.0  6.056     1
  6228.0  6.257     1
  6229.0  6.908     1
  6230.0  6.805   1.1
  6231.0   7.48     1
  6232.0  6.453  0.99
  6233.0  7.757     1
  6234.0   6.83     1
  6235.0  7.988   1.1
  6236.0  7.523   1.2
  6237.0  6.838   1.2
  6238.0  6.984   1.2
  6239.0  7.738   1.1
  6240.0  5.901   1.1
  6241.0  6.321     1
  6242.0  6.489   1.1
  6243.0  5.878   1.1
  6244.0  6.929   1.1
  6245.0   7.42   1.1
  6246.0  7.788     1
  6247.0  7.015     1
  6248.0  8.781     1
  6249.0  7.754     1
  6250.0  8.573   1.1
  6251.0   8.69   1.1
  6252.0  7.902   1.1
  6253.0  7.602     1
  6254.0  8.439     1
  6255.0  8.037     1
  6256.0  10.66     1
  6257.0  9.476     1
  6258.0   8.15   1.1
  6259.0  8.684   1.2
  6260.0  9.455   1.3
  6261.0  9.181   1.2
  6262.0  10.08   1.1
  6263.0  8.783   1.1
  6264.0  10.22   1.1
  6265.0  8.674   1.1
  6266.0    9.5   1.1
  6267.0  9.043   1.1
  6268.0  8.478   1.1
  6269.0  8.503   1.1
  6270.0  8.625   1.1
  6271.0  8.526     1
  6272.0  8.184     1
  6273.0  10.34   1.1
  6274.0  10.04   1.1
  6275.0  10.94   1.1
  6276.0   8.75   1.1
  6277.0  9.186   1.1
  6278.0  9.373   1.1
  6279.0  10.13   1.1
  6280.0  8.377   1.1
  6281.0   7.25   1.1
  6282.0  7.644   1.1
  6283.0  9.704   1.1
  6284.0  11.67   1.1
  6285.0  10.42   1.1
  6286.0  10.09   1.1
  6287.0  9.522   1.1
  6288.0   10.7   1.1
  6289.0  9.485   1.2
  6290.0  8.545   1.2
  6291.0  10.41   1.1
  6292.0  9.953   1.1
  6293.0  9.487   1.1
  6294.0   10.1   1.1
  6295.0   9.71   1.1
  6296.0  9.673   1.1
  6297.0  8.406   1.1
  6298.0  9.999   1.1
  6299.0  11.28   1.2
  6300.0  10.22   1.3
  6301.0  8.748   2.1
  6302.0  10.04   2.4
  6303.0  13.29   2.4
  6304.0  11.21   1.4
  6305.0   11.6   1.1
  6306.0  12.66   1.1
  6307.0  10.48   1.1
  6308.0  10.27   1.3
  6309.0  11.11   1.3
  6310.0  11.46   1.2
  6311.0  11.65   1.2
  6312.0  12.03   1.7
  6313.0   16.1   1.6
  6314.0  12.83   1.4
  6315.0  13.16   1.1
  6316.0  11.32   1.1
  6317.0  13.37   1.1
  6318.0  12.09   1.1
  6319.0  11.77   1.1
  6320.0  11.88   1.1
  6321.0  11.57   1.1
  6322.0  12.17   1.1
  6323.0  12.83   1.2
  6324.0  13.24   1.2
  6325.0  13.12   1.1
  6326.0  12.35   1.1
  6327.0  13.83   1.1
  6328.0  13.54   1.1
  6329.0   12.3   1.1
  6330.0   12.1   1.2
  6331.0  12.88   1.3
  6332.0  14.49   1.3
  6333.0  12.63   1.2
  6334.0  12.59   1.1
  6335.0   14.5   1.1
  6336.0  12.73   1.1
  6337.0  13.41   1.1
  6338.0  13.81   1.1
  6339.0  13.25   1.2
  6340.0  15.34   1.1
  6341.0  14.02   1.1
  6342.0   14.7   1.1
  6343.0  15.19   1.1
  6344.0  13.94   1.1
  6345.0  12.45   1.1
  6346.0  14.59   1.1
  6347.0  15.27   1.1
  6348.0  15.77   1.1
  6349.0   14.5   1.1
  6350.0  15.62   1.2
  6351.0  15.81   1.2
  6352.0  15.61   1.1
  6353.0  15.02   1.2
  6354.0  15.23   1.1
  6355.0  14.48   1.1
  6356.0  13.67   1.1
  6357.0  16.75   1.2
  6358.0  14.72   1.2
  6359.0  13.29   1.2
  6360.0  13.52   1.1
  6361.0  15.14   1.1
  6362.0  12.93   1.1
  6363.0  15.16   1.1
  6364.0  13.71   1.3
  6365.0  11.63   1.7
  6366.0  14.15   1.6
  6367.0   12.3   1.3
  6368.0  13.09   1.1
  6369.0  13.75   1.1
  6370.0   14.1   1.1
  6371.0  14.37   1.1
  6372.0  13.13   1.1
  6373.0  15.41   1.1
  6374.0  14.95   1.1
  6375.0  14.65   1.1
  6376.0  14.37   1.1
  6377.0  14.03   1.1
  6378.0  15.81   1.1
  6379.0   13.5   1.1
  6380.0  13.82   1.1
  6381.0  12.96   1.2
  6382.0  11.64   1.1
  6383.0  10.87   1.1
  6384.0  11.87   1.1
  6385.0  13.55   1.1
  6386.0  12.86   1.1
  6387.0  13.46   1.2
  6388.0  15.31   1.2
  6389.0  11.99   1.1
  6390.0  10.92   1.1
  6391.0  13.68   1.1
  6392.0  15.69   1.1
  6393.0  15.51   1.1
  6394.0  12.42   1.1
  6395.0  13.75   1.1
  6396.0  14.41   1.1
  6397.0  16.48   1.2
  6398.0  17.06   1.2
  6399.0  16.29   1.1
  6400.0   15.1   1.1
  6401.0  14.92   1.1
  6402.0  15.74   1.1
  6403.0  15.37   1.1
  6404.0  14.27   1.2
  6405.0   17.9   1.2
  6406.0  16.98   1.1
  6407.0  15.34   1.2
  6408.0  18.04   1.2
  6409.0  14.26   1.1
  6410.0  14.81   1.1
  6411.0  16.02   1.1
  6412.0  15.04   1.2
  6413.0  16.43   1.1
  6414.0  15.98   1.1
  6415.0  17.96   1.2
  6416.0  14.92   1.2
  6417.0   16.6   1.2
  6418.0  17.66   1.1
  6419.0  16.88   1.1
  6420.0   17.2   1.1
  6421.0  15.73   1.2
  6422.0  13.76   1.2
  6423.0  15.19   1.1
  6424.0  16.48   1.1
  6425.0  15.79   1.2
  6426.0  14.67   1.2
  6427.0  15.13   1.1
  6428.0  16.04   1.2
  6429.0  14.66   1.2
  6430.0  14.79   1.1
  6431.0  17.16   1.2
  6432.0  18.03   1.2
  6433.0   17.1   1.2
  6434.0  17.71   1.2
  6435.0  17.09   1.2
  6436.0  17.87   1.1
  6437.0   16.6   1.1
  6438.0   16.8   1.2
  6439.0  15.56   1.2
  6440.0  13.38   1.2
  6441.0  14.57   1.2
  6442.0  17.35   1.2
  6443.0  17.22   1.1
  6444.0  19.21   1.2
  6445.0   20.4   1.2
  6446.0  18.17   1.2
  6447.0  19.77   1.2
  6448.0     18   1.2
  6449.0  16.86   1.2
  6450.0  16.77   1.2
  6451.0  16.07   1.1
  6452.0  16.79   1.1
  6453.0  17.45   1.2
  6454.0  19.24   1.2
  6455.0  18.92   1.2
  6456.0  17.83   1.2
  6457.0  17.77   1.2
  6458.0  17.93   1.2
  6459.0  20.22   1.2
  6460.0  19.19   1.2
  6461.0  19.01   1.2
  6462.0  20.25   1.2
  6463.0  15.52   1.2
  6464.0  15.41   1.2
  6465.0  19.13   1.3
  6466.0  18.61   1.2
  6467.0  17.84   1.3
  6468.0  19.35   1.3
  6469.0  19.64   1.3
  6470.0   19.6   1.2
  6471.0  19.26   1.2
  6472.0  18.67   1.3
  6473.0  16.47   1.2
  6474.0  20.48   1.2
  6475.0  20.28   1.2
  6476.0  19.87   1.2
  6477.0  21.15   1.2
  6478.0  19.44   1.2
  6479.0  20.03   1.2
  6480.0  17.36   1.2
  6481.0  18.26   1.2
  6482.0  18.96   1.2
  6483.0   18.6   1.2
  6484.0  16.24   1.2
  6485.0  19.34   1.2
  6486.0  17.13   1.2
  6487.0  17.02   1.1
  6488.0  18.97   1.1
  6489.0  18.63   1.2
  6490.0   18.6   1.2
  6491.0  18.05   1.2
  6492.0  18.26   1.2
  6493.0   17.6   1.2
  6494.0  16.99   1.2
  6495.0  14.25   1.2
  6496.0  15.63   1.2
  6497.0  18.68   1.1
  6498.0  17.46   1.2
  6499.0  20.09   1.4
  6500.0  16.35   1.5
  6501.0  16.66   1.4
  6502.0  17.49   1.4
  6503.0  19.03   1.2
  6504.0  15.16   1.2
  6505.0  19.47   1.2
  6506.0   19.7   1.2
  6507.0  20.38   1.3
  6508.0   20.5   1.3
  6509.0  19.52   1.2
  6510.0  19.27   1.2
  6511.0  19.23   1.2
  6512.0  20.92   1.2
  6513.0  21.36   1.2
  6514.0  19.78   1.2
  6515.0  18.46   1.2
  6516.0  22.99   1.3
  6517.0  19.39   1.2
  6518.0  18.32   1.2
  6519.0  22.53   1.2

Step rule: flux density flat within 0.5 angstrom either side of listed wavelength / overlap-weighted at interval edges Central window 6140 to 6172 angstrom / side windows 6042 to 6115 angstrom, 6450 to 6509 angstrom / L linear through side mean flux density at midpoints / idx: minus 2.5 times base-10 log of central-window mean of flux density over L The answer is 0.25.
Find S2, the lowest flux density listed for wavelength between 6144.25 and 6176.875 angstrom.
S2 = 5.72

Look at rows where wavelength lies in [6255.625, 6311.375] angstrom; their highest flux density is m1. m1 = 13.29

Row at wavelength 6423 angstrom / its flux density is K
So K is 15.19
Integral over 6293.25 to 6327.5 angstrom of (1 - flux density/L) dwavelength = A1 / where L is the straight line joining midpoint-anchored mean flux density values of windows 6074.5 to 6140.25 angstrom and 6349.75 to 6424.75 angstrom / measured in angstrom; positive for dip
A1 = 6.2 angstrom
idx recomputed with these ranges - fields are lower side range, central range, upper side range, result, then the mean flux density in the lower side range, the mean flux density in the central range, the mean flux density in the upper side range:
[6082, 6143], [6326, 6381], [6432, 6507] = 0.16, 12.9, 14.1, 18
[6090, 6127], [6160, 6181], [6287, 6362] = 0.48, 12.7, 8.15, 12.6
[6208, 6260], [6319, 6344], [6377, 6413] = -0.13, 7.37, 13.3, 14.5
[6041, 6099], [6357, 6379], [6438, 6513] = 0.19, 12.6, 14.1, 18.2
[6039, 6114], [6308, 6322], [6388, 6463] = 0.23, 12.5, 12.3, 16.4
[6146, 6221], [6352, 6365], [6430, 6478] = 0.03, 8.77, 14.4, 18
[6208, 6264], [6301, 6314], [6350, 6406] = -0.08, 7.52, 11.7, 14.3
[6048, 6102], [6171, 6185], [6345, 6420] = 0.49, 12.8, 8.55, 14.7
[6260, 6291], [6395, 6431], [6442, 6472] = 0.02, 9.35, 15.8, 18.3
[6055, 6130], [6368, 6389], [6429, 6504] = 0.22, 12.8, 13.7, 17.9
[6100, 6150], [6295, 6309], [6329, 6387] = 0.28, 13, 10.6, 13.9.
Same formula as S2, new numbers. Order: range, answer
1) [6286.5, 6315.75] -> 8.406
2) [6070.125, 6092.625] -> 10.67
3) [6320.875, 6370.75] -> 11.57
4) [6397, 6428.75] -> 13.76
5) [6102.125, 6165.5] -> 6.423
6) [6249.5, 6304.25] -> 7.25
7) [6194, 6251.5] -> 4.821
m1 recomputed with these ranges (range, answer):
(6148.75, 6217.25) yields 15.21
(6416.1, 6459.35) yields 20.4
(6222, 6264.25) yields 10.66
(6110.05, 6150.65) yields 15.54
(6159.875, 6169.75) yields 9.373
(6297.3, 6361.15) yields 16.75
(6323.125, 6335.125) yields 14.5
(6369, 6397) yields 16.48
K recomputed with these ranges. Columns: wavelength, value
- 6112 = 12.01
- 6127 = 12.82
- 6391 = 13.68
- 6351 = 15.81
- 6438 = 16.8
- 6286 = 10.09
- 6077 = 12.44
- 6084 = 13.24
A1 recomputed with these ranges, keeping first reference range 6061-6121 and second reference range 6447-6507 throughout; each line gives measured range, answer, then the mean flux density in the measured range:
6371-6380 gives 1.27 angstrom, 14.4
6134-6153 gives 0.47 angstrom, 13.2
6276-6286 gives 3.98 angstrom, 9.32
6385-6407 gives 3.01 angstrom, 14.8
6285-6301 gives 5.96 angstrom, 9.82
